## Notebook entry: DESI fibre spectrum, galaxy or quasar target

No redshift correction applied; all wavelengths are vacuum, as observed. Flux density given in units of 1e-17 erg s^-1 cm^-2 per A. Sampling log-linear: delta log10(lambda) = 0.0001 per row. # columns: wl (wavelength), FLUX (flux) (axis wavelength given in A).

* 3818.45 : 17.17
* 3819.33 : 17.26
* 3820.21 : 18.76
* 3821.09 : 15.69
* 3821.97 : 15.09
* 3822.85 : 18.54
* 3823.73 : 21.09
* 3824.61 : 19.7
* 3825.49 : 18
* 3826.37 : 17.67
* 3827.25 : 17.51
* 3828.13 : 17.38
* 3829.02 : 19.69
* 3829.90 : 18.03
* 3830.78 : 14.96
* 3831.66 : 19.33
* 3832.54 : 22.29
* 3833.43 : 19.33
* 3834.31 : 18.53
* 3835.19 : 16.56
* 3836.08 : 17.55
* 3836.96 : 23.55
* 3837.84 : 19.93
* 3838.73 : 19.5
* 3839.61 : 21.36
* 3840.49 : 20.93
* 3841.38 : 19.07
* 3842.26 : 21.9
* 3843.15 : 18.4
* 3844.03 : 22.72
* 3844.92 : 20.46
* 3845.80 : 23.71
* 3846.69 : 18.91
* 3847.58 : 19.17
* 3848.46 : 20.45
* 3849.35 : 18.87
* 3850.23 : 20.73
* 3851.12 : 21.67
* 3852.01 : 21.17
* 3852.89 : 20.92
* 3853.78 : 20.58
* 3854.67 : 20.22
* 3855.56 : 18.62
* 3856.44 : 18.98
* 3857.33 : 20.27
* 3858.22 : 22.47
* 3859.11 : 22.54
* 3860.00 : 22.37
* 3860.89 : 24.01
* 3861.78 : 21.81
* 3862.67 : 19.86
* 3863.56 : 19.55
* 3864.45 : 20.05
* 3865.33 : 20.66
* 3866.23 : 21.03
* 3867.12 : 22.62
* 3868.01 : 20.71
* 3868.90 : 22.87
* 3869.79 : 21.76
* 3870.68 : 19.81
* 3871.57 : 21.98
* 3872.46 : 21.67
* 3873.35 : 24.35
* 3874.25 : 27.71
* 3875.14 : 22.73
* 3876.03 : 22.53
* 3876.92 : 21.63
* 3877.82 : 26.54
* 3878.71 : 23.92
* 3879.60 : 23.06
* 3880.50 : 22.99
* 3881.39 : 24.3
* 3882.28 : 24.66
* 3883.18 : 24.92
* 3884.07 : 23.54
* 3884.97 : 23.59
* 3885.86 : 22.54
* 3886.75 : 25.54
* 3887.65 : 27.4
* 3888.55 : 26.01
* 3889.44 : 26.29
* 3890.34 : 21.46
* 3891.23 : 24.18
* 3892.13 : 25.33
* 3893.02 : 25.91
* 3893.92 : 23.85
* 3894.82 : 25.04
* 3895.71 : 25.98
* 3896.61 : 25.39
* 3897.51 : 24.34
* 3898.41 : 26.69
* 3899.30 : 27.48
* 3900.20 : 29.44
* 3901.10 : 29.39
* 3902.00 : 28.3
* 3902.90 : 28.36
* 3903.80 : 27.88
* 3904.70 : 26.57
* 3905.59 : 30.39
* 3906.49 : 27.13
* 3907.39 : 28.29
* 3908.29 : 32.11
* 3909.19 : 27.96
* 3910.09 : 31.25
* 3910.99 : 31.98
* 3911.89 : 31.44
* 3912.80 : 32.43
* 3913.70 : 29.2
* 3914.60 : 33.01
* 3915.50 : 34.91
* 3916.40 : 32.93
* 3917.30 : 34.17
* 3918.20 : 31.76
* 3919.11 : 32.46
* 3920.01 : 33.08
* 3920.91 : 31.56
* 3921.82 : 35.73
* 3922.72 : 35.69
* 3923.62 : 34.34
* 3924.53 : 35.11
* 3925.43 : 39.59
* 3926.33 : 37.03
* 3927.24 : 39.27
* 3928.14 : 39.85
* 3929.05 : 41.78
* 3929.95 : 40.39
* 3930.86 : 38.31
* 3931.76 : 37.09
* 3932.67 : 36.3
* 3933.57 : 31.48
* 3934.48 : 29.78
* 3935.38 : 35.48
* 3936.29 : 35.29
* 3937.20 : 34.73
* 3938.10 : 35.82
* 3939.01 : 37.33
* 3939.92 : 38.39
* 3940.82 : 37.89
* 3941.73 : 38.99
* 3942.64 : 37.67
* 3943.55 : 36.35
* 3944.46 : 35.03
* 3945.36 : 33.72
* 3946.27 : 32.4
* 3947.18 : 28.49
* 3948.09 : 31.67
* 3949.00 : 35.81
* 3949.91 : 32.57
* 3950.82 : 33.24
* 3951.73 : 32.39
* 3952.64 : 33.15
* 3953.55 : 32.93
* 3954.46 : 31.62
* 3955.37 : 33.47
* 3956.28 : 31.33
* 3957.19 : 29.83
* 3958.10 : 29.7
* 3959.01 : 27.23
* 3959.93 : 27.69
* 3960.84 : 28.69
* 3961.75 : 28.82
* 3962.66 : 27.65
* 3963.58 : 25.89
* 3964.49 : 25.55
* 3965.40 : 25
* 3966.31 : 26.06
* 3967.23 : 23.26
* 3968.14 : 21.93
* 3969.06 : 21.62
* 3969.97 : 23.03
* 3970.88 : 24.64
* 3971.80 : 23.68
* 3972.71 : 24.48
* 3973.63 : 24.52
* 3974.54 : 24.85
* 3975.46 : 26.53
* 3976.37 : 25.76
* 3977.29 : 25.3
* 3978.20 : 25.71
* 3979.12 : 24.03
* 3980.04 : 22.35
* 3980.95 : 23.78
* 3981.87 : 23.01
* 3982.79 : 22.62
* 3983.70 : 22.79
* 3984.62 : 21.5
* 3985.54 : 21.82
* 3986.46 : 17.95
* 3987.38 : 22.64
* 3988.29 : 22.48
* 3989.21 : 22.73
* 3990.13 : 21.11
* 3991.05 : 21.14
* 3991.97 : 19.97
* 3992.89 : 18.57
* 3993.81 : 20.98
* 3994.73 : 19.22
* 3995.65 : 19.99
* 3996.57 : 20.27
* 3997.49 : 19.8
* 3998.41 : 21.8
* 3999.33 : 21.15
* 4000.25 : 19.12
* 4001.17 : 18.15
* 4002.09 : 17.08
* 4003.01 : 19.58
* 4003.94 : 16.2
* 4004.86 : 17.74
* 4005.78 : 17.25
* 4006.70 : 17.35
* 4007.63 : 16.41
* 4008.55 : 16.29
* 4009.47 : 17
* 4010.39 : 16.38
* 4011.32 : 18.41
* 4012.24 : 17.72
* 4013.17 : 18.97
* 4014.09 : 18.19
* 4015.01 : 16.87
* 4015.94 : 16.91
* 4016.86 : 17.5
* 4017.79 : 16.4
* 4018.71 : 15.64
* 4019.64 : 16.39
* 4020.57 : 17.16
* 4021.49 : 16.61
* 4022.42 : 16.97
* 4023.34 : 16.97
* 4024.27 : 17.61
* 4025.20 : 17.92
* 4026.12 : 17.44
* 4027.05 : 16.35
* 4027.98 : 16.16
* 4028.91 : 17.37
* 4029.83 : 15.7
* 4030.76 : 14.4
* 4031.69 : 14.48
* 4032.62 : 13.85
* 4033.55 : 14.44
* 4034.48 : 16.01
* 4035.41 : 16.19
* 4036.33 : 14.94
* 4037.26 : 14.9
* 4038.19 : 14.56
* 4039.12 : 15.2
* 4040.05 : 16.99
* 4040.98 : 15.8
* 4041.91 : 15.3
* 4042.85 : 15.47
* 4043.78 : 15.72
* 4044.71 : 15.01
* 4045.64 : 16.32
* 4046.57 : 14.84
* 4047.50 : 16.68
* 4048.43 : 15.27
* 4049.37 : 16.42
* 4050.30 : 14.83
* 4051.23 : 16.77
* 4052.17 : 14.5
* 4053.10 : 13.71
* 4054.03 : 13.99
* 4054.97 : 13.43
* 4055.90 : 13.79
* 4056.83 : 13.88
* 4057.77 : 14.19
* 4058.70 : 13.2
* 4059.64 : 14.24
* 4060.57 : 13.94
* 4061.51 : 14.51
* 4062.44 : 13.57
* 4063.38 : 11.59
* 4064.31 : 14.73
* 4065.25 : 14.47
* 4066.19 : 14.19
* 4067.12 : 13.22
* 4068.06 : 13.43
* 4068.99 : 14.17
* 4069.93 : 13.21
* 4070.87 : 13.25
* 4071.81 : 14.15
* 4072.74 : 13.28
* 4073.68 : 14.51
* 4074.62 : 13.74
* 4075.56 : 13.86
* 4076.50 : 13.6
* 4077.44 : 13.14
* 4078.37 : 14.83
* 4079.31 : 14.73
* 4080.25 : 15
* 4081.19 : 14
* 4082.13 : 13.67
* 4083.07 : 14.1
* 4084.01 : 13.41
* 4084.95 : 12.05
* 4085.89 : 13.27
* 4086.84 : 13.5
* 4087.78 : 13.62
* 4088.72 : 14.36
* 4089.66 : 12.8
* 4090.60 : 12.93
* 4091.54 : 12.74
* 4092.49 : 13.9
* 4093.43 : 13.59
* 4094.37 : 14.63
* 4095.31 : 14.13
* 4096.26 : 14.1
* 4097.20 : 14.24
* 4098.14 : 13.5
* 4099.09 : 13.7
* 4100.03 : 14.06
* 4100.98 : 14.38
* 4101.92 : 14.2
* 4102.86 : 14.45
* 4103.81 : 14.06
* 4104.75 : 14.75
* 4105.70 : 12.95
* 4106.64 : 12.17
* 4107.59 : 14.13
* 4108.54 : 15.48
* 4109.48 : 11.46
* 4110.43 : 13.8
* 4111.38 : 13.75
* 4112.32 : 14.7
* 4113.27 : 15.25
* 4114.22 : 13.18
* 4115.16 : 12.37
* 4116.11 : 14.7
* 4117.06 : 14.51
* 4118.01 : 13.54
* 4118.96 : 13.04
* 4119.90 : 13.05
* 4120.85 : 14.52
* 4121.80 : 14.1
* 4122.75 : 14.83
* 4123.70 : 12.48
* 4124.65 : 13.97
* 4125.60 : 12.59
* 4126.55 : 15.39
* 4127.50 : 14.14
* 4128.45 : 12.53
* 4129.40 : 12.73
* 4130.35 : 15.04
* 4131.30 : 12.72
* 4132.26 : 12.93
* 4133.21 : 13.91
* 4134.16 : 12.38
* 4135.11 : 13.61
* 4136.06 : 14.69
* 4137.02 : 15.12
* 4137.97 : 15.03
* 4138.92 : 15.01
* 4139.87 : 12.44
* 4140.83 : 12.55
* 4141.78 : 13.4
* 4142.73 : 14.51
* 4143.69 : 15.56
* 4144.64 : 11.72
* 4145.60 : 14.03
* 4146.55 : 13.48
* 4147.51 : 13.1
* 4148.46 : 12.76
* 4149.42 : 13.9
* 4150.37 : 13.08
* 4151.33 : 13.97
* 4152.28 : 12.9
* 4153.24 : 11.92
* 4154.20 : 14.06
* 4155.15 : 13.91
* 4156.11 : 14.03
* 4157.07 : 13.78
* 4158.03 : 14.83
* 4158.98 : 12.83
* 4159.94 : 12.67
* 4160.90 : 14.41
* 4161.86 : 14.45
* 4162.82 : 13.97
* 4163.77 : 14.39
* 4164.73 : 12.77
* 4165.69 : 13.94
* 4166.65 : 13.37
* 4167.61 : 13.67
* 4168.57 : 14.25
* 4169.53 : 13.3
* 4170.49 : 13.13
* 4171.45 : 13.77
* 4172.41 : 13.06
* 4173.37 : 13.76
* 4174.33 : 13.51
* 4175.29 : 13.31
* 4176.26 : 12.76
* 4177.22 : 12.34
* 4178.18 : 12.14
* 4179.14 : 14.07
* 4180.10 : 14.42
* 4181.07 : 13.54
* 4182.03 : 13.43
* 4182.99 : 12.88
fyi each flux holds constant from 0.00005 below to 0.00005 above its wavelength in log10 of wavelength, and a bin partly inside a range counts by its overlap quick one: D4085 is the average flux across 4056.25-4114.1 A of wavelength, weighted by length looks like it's 13.8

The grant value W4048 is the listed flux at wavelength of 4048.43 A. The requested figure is 15.27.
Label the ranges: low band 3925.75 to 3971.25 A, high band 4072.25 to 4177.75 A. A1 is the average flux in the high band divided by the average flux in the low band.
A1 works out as 0.4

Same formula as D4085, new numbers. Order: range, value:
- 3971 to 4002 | 22.1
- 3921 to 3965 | 33.9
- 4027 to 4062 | 15.1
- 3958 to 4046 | 19.8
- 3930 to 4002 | 27.5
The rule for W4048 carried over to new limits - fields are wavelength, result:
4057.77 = 14.19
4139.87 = 12.44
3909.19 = 27.96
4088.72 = 14.36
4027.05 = 16.35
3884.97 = 23.59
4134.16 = 12.38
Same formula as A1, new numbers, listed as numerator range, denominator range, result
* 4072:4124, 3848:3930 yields 0.52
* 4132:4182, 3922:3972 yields 0.42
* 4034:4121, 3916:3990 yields 0.47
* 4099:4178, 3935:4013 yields 0.53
